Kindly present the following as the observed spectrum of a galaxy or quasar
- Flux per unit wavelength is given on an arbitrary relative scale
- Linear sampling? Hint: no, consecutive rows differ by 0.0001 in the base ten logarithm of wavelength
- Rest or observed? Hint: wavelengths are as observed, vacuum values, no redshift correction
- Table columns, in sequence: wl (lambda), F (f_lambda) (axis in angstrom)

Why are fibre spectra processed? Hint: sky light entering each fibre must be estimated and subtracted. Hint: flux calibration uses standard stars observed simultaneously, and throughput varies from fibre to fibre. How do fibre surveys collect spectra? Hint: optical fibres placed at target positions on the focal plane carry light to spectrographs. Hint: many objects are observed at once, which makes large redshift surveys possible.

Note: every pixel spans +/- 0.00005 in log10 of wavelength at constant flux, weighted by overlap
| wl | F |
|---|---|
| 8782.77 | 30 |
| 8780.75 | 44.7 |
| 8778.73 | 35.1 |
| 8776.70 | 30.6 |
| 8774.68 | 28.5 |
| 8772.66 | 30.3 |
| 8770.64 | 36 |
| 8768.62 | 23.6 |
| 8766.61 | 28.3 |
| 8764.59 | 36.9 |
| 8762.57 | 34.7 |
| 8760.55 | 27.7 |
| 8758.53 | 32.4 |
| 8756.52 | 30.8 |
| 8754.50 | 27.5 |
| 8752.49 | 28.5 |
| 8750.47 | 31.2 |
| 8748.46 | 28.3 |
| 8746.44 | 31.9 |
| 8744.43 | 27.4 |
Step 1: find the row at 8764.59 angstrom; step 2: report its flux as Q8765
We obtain 36.9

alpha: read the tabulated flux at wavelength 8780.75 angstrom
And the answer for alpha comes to 44.7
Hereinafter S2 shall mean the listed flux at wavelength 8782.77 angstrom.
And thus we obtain 30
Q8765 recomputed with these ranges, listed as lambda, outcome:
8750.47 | 31.2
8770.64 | 36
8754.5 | 27.5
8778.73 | 35.1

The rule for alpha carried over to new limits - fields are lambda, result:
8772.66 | 30.3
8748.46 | 28.3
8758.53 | 32.4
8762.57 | 34.7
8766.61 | 28.3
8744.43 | 27.4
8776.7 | 30.6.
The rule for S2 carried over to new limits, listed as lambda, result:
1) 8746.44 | 31.9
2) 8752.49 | 28.5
